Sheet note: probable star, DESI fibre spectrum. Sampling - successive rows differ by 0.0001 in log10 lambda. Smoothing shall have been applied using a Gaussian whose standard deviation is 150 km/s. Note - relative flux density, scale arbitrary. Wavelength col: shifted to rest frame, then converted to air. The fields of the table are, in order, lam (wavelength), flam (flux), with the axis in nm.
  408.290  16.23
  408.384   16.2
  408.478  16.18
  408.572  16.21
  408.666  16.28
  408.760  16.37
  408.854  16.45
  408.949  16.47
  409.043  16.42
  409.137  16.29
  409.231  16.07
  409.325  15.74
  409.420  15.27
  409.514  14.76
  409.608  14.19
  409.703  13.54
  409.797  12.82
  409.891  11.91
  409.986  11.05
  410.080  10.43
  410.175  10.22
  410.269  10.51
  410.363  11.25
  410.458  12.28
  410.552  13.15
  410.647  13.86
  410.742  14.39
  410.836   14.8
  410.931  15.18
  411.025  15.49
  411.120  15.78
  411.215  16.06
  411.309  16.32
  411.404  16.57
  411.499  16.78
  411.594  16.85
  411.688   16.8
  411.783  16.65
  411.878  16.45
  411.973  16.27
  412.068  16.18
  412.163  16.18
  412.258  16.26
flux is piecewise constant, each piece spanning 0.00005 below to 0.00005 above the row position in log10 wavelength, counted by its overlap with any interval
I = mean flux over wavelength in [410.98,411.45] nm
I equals 16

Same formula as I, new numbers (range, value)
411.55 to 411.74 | 16.9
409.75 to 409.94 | 12.4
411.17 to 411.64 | 16.5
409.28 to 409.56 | 15.2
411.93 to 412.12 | 16.2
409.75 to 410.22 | 11.3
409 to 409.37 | 16.2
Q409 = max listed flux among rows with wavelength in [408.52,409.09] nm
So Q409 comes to 16.47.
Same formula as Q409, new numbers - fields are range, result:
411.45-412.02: 16.85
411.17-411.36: 16.32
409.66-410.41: 13.54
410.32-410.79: 14.39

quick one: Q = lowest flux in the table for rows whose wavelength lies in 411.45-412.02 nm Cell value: 16.27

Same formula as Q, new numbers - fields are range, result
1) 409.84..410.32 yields 10.22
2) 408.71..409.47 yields 15.27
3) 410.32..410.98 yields 11.25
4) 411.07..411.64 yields 15.78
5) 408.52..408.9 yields 16.21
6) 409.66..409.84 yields 12.82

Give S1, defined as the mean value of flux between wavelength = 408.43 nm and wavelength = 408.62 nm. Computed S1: 16.2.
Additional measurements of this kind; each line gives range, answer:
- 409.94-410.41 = 10.7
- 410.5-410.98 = 14.3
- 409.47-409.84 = 13.8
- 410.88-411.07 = 15.3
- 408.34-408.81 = 16.3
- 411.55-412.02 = 16.6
